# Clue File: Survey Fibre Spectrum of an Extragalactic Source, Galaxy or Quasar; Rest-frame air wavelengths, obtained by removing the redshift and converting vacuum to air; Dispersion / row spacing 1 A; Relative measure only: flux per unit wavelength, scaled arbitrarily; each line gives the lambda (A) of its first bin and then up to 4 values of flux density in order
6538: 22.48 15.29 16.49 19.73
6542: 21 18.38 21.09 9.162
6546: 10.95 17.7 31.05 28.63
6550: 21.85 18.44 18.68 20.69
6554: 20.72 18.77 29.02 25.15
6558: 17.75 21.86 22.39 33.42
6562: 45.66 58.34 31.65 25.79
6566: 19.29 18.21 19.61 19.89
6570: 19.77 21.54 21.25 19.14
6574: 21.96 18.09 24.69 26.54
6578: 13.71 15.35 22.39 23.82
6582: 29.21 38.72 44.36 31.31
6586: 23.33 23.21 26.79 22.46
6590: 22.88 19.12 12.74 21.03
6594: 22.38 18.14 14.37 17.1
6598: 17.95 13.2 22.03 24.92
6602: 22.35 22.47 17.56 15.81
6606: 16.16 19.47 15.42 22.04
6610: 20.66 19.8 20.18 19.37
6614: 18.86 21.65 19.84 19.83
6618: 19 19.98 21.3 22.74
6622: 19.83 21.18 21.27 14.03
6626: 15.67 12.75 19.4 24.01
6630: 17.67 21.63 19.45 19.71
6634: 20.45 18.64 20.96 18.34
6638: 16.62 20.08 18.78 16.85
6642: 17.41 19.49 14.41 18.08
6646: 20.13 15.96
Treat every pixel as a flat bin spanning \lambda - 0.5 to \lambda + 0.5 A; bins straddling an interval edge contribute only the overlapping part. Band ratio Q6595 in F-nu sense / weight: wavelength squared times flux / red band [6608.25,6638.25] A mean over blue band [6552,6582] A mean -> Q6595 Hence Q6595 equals 0.83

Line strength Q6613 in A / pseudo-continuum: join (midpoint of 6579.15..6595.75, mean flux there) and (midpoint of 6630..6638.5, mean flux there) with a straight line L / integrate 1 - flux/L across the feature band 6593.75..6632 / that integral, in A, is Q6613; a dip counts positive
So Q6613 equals 4.39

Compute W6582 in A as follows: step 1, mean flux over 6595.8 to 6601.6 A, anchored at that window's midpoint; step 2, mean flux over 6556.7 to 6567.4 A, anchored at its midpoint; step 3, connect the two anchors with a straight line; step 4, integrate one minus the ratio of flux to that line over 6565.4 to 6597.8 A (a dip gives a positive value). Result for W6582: 1.4 A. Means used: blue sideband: 29.2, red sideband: 18.5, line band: 22.2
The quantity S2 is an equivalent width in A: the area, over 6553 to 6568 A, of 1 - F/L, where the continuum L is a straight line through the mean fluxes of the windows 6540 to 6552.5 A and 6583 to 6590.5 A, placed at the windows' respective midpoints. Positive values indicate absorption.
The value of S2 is -2.9 A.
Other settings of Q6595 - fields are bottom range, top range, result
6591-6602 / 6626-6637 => 1.05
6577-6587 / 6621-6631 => 0.71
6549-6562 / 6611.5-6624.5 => 0.88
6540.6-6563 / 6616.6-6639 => 0.85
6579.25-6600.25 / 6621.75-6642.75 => 0.82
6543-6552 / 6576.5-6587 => 1.37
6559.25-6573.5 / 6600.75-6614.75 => 0.74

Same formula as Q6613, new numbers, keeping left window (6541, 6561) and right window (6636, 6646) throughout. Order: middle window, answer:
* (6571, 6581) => -0.2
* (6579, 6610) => -3.7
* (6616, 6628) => -0.2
